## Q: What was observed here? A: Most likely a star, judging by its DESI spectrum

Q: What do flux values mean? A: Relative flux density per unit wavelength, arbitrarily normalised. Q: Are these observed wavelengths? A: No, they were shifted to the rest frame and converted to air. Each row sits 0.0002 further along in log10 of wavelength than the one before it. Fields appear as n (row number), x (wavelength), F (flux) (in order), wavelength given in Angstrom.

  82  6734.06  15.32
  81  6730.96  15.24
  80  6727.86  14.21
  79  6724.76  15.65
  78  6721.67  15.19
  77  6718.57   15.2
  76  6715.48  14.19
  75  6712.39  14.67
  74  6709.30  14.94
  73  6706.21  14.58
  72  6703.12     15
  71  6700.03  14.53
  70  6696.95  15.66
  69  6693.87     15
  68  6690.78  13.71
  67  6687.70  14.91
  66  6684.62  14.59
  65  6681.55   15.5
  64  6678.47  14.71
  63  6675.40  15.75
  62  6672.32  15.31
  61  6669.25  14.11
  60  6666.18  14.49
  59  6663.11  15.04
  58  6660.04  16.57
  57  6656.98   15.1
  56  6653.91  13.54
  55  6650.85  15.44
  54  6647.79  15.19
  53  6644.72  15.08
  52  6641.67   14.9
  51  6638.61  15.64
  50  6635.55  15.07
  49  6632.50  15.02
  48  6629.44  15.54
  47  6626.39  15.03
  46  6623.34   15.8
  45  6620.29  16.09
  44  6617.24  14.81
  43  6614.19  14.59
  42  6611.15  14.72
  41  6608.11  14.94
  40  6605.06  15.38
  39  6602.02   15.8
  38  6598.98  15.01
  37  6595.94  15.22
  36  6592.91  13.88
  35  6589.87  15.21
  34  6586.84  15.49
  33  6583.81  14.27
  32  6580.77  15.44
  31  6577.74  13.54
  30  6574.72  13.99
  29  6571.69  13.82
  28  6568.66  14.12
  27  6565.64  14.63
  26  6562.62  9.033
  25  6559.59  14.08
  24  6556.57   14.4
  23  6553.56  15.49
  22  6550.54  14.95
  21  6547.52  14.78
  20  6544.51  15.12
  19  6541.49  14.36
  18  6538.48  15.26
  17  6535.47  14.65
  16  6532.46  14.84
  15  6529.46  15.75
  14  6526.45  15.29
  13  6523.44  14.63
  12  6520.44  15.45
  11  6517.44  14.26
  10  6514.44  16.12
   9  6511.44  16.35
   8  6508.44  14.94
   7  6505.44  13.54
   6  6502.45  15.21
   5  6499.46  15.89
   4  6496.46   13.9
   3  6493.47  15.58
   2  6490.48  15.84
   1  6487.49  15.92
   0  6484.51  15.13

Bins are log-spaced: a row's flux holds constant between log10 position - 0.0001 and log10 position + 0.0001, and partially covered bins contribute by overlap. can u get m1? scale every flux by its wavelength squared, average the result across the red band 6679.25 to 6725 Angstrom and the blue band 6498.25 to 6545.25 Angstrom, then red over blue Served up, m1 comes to 1.0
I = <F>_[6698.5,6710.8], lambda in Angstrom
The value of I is 14.8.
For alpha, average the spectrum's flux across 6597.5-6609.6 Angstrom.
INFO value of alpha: 15.3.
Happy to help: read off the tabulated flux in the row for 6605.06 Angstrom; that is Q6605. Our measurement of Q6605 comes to 15.38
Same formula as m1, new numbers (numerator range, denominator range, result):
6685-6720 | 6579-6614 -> 1.02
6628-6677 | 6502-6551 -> 1.04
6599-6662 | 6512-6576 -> 1.07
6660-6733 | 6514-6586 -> 1.08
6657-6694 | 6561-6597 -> 1.10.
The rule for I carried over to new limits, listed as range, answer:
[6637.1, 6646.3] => 15.2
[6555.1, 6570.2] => 13.2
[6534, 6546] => 14.8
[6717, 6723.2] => 15.2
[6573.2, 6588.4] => 14.6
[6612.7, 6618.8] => 14.7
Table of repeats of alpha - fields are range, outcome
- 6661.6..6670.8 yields 14.5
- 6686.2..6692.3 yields 14.3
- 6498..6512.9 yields 15.2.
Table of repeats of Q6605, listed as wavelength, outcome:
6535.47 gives 14.65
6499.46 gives 15.89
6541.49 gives 14.36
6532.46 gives 14.84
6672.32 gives 15.31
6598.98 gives 15.01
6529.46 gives 15.75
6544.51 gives 15.12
